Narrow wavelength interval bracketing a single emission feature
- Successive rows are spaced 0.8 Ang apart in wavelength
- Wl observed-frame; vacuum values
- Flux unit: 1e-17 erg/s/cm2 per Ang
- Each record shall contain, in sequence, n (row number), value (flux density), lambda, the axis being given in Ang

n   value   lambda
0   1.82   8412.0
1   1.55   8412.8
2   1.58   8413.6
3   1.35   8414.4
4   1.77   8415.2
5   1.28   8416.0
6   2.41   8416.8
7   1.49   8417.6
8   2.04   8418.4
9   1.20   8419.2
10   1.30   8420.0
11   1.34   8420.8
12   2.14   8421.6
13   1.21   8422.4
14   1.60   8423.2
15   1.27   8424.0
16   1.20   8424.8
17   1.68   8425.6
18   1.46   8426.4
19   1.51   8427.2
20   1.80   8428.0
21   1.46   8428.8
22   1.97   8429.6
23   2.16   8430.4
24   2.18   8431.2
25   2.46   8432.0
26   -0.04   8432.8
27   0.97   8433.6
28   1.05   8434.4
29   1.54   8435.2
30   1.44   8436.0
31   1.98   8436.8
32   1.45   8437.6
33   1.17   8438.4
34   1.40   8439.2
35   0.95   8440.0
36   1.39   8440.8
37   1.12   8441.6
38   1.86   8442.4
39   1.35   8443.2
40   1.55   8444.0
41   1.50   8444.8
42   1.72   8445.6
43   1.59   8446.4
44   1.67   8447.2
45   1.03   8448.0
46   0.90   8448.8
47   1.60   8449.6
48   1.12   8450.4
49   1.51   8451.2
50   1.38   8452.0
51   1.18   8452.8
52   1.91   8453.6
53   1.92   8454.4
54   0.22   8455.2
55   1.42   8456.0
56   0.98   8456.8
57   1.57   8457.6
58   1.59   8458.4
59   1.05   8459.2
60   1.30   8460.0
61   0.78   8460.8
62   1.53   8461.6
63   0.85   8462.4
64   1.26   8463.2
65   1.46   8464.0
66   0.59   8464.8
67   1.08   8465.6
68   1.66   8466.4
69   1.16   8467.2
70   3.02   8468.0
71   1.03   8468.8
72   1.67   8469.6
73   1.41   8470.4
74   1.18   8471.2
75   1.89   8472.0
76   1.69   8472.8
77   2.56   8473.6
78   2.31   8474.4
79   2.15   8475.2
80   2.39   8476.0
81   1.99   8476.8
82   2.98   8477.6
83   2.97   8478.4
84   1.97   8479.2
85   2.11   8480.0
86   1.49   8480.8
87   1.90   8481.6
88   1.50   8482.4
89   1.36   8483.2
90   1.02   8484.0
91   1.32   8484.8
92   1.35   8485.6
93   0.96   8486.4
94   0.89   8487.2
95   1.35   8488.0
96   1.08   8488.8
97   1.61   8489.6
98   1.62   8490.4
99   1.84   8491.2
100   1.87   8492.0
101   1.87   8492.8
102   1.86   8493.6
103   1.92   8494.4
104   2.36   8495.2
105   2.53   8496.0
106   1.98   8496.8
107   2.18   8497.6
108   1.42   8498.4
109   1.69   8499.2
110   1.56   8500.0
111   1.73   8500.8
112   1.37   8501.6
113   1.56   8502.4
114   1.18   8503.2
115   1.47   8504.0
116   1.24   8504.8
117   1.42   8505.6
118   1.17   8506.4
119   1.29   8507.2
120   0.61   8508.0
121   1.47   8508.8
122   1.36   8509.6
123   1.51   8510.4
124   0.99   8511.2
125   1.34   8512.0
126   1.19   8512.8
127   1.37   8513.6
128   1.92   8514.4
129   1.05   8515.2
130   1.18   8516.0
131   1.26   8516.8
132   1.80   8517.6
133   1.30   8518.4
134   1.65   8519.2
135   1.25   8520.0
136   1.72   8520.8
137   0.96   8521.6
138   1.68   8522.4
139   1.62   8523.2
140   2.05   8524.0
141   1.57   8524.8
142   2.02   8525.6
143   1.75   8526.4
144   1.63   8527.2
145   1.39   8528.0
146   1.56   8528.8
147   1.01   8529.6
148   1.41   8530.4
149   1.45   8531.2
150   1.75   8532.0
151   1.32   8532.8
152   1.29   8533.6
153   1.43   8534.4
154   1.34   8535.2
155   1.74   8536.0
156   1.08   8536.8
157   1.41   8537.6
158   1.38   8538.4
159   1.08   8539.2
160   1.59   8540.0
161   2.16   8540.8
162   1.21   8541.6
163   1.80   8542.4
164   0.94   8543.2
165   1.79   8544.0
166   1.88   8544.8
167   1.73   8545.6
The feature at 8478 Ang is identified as [S II] 6716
